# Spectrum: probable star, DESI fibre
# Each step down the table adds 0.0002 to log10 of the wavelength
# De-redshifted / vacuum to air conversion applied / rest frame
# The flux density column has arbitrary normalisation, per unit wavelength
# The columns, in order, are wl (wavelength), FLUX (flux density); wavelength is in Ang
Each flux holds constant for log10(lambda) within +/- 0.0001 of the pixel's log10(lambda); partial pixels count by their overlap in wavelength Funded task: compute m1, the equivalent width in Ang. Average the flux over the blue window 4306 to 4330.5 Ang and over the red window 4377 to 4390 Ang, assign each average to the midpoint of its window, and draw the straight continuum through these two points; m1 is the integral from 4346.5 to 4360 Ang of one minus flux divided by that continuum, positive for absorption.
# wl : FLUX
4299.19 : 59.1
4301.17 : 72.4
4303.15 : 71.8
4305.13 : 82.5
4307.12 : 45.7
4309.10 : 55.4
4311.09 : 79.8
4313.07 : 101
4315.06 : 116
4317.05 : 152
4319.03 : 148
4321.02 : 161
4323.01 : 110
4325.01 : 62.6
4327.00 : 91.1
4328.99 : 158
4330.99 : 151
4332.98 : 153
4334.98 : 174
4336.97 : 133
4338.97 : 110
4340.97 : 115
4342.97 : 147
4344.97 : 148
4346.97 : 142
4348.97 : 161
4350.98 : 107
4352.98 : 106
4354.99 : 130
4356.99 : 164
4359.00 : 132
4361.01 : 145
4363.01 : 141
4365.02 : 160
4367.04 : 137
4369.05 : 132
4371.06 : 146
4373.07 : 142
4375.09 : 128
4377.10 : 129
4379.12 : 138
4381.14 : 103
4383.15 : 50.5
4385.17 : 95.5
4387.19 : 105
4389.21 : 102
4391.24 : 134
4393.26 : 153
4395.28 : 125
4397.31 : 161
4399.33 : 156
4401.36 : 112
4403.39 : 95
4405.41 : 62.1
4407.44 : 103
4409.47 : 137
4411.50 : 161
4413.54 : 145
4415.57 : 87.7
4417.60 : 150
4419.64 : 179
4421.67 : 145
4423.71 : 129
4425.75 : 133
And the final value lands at -3.88 Ang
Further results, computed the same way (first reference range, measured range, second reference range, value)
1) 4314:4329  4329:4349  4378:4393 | -4.24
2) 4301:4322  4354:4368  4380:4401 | -4.11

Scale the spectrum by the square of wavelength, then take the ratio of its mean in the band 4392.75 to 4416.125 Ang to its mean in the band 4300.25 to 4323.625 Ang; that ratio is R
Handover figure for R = 1.31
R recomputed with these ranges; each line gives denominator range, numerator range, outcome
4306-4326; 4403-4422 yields 1.29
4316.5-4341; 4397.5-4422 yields 1.01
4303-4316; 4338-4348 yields 1.70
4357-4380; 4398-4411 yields 0.83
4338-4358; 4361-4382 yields 1.04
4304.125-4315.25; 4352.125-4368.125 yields 1.84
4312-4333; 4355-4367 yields 1.18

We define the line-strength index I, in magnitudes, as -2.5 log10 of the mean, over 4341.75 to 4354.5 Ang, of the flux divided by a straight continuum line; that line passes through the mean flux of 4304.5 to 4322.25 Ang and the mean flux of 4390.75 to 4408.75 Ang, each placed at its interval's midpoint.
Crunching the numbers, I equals -0.20 mag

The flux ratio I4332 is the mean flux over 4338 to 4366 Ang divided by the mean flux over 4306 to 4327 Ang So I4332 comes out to 1.3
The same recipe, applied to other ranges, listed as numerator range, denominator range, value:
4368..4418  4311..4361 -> 0.93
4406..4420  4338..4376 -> 0.98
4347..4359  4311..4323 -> 1.04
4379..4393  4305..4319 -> 1.10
